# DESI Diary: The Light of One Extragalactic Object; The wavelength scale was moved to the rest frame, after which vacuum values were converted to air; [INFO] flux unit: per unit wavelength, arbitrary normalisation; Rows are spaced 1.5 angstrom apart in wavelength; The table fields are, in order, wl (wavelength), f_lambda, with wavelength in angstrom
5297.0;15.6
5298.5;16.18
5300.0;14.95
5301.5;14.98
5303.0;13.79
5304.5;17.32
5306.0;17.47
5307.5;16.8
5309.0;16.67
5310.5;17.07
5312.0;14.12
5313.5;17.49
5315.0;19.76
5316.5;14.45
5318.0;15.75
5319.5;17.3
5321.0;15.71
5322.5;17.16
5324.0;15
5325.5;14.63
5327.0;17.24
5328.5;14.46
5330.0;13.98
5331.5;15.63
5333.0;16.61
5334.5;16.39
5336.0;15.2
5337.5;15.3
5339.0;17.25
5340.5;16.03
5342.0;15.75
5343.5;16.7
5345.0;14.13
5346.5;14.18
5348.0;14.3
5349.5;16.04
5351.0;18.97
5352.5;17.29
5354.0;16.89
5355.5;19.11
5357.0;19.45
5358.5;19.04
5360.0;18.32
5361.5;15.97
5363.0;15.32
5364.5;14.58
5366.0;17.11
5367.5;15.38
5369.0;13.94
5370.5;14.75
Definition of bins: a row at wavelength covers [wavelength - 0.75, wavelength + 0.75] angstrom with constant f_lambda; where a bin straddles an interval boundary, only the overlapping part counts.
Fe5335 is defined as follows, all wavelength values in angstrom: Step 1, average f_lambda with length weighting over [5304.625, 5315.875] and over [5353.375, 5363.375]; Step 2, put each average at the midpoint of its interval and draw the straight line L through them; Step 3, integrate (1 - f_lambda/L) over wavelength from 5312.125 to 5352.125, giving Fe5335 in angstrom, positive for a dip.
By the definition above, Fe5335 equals 3.3 angstrom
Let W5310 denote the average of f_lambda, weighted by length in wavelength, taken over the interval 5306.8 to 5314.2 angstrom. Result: 16.4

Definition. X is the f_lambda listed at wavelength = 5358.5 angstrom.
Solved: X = 19.04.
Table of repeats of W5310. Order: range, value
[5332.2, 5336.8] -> 16.1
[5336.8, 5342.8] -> 16.1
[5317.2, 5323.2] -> 16.5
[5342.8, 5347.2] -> 15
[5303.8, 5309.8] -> 17.1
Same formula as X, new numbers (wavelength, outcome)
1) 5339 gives 17.25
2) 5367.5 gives 15.38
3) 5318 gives 15.75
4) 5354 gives 16.89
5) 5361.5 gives 15.97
